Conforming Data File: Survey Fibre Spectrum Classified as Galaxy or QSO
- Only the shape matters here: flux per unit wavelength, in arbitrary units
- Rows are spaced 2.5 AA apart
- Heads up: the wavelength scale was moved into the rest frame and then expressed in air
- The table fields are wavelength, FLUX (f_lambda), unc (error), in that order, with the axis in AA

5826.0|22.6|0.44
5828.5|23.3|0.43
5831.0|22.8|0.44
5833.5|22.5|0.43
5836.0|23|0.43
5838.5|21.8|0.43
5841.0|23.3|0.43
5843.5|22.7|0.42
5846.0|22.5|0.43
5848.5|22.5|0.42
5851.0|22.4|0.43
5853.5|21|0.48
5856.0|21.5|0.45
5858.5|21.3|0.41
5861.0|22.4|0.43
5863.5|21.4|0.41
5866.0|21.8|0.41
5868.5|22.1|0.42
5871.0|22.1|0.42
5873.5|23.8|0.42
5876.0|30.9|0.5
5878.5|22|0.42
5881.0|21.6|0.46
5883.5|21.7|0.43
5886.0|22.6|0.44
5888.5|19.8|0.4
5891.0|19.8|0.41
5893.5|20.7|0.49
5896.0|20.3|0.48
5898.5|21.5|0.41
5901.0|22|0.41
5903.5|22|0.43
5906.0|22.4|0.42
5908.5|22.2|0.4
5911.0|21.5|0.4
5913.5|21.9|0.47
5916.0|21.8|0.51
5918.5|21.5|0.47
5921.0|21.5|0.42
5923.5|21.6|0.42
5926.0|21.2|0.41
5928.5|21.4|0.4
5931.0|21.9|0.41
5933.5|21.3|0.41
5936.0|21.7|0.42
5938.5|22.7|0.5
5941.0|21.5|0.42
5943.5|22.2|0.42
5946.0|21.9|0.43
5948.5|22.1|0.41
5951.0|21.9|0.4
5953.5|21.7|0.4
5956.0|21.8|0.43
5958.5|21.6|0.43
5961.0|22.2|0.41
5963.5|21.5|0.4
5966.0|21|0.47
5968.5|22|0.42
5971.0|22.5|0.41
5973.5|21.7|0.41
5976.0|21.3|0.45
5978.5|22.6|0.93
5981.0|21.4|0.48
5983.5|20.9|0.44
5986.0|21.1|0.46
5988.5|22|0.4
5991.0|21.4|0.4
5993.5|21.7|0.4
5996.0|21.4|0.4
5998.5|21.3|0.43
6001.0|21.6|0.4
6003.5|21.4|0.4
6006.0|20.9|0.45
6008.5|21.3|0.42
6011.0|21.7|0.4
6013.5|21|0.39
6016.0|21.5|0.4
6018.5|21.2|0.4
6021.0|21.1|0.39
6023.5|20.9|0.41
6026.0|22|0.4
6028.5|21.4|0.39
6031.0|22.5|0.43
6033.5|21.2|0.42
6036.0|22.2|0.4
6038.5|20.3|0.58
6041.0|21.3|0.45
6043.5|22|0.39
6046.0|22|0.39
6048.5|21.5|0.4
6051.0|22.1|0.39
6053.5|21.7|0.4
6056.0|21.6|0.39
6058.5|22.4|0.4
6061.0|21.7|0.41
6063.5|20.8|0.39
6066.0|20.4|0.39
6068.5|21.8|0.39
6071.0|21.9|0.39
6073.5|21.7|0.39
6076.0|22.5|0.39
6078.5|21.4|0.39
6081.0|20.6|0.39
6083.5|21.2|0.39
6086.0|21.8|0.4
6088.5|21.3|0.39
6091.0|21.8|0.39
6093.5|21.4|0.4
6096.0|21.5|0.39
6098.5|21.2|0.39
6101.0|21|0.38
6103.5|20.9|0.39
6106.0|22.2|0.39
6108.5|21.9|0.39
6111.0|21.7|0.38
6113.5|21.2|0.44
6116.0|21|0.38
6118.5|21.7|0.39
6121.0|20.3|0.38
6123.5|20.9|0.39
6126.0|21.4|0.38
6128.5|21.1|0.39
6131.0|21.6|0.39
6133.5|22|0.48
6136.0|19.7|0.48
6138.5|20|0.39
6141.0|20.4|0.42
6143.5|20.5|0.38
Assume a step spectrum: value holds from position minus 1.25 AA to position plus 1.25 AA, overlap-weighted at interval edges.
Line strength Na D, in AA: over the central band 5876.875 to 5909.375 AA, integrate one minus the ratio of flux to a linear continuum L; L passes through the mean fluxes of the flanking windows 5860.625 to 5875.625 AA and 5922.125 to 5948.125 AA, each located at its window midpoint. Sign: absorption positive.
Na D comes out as 1.24 AA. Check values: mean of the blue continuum 22.8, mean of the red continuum 21.8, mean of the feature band 21.5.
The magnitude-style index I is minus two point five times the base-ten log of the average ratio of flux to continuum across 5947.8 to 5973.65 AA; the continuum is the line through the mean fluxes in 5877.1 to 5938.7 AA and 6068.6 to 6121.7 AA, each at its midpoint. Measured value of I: -0.01 mag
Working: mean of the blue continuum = 21.5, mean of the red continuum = 21.5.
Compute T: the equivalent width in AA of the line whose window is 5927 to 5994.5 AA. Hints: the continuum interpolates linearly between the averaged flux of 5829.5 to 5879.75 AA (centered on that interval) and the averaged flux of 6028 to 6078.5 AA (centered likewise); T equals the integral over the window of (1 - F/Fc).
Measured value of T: 1.2 AA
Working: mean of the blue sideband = 22.7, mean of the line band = 21.7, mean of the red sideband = 21.6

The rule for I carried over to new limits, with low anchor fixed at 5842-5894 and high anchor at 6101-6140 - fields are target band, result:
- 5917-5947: 0.01 mag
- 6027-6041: 0.00 mag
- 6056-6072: 0.00 mag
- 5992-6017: 0.01 mag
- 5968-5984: 0.00 mag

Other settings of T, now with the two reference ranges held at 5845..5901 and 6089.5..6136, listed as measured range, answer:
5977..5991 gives 0.10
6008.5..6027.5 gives 0.25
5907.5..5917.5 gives 0.05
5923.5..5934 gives 0.20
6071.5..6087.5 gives -0.08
